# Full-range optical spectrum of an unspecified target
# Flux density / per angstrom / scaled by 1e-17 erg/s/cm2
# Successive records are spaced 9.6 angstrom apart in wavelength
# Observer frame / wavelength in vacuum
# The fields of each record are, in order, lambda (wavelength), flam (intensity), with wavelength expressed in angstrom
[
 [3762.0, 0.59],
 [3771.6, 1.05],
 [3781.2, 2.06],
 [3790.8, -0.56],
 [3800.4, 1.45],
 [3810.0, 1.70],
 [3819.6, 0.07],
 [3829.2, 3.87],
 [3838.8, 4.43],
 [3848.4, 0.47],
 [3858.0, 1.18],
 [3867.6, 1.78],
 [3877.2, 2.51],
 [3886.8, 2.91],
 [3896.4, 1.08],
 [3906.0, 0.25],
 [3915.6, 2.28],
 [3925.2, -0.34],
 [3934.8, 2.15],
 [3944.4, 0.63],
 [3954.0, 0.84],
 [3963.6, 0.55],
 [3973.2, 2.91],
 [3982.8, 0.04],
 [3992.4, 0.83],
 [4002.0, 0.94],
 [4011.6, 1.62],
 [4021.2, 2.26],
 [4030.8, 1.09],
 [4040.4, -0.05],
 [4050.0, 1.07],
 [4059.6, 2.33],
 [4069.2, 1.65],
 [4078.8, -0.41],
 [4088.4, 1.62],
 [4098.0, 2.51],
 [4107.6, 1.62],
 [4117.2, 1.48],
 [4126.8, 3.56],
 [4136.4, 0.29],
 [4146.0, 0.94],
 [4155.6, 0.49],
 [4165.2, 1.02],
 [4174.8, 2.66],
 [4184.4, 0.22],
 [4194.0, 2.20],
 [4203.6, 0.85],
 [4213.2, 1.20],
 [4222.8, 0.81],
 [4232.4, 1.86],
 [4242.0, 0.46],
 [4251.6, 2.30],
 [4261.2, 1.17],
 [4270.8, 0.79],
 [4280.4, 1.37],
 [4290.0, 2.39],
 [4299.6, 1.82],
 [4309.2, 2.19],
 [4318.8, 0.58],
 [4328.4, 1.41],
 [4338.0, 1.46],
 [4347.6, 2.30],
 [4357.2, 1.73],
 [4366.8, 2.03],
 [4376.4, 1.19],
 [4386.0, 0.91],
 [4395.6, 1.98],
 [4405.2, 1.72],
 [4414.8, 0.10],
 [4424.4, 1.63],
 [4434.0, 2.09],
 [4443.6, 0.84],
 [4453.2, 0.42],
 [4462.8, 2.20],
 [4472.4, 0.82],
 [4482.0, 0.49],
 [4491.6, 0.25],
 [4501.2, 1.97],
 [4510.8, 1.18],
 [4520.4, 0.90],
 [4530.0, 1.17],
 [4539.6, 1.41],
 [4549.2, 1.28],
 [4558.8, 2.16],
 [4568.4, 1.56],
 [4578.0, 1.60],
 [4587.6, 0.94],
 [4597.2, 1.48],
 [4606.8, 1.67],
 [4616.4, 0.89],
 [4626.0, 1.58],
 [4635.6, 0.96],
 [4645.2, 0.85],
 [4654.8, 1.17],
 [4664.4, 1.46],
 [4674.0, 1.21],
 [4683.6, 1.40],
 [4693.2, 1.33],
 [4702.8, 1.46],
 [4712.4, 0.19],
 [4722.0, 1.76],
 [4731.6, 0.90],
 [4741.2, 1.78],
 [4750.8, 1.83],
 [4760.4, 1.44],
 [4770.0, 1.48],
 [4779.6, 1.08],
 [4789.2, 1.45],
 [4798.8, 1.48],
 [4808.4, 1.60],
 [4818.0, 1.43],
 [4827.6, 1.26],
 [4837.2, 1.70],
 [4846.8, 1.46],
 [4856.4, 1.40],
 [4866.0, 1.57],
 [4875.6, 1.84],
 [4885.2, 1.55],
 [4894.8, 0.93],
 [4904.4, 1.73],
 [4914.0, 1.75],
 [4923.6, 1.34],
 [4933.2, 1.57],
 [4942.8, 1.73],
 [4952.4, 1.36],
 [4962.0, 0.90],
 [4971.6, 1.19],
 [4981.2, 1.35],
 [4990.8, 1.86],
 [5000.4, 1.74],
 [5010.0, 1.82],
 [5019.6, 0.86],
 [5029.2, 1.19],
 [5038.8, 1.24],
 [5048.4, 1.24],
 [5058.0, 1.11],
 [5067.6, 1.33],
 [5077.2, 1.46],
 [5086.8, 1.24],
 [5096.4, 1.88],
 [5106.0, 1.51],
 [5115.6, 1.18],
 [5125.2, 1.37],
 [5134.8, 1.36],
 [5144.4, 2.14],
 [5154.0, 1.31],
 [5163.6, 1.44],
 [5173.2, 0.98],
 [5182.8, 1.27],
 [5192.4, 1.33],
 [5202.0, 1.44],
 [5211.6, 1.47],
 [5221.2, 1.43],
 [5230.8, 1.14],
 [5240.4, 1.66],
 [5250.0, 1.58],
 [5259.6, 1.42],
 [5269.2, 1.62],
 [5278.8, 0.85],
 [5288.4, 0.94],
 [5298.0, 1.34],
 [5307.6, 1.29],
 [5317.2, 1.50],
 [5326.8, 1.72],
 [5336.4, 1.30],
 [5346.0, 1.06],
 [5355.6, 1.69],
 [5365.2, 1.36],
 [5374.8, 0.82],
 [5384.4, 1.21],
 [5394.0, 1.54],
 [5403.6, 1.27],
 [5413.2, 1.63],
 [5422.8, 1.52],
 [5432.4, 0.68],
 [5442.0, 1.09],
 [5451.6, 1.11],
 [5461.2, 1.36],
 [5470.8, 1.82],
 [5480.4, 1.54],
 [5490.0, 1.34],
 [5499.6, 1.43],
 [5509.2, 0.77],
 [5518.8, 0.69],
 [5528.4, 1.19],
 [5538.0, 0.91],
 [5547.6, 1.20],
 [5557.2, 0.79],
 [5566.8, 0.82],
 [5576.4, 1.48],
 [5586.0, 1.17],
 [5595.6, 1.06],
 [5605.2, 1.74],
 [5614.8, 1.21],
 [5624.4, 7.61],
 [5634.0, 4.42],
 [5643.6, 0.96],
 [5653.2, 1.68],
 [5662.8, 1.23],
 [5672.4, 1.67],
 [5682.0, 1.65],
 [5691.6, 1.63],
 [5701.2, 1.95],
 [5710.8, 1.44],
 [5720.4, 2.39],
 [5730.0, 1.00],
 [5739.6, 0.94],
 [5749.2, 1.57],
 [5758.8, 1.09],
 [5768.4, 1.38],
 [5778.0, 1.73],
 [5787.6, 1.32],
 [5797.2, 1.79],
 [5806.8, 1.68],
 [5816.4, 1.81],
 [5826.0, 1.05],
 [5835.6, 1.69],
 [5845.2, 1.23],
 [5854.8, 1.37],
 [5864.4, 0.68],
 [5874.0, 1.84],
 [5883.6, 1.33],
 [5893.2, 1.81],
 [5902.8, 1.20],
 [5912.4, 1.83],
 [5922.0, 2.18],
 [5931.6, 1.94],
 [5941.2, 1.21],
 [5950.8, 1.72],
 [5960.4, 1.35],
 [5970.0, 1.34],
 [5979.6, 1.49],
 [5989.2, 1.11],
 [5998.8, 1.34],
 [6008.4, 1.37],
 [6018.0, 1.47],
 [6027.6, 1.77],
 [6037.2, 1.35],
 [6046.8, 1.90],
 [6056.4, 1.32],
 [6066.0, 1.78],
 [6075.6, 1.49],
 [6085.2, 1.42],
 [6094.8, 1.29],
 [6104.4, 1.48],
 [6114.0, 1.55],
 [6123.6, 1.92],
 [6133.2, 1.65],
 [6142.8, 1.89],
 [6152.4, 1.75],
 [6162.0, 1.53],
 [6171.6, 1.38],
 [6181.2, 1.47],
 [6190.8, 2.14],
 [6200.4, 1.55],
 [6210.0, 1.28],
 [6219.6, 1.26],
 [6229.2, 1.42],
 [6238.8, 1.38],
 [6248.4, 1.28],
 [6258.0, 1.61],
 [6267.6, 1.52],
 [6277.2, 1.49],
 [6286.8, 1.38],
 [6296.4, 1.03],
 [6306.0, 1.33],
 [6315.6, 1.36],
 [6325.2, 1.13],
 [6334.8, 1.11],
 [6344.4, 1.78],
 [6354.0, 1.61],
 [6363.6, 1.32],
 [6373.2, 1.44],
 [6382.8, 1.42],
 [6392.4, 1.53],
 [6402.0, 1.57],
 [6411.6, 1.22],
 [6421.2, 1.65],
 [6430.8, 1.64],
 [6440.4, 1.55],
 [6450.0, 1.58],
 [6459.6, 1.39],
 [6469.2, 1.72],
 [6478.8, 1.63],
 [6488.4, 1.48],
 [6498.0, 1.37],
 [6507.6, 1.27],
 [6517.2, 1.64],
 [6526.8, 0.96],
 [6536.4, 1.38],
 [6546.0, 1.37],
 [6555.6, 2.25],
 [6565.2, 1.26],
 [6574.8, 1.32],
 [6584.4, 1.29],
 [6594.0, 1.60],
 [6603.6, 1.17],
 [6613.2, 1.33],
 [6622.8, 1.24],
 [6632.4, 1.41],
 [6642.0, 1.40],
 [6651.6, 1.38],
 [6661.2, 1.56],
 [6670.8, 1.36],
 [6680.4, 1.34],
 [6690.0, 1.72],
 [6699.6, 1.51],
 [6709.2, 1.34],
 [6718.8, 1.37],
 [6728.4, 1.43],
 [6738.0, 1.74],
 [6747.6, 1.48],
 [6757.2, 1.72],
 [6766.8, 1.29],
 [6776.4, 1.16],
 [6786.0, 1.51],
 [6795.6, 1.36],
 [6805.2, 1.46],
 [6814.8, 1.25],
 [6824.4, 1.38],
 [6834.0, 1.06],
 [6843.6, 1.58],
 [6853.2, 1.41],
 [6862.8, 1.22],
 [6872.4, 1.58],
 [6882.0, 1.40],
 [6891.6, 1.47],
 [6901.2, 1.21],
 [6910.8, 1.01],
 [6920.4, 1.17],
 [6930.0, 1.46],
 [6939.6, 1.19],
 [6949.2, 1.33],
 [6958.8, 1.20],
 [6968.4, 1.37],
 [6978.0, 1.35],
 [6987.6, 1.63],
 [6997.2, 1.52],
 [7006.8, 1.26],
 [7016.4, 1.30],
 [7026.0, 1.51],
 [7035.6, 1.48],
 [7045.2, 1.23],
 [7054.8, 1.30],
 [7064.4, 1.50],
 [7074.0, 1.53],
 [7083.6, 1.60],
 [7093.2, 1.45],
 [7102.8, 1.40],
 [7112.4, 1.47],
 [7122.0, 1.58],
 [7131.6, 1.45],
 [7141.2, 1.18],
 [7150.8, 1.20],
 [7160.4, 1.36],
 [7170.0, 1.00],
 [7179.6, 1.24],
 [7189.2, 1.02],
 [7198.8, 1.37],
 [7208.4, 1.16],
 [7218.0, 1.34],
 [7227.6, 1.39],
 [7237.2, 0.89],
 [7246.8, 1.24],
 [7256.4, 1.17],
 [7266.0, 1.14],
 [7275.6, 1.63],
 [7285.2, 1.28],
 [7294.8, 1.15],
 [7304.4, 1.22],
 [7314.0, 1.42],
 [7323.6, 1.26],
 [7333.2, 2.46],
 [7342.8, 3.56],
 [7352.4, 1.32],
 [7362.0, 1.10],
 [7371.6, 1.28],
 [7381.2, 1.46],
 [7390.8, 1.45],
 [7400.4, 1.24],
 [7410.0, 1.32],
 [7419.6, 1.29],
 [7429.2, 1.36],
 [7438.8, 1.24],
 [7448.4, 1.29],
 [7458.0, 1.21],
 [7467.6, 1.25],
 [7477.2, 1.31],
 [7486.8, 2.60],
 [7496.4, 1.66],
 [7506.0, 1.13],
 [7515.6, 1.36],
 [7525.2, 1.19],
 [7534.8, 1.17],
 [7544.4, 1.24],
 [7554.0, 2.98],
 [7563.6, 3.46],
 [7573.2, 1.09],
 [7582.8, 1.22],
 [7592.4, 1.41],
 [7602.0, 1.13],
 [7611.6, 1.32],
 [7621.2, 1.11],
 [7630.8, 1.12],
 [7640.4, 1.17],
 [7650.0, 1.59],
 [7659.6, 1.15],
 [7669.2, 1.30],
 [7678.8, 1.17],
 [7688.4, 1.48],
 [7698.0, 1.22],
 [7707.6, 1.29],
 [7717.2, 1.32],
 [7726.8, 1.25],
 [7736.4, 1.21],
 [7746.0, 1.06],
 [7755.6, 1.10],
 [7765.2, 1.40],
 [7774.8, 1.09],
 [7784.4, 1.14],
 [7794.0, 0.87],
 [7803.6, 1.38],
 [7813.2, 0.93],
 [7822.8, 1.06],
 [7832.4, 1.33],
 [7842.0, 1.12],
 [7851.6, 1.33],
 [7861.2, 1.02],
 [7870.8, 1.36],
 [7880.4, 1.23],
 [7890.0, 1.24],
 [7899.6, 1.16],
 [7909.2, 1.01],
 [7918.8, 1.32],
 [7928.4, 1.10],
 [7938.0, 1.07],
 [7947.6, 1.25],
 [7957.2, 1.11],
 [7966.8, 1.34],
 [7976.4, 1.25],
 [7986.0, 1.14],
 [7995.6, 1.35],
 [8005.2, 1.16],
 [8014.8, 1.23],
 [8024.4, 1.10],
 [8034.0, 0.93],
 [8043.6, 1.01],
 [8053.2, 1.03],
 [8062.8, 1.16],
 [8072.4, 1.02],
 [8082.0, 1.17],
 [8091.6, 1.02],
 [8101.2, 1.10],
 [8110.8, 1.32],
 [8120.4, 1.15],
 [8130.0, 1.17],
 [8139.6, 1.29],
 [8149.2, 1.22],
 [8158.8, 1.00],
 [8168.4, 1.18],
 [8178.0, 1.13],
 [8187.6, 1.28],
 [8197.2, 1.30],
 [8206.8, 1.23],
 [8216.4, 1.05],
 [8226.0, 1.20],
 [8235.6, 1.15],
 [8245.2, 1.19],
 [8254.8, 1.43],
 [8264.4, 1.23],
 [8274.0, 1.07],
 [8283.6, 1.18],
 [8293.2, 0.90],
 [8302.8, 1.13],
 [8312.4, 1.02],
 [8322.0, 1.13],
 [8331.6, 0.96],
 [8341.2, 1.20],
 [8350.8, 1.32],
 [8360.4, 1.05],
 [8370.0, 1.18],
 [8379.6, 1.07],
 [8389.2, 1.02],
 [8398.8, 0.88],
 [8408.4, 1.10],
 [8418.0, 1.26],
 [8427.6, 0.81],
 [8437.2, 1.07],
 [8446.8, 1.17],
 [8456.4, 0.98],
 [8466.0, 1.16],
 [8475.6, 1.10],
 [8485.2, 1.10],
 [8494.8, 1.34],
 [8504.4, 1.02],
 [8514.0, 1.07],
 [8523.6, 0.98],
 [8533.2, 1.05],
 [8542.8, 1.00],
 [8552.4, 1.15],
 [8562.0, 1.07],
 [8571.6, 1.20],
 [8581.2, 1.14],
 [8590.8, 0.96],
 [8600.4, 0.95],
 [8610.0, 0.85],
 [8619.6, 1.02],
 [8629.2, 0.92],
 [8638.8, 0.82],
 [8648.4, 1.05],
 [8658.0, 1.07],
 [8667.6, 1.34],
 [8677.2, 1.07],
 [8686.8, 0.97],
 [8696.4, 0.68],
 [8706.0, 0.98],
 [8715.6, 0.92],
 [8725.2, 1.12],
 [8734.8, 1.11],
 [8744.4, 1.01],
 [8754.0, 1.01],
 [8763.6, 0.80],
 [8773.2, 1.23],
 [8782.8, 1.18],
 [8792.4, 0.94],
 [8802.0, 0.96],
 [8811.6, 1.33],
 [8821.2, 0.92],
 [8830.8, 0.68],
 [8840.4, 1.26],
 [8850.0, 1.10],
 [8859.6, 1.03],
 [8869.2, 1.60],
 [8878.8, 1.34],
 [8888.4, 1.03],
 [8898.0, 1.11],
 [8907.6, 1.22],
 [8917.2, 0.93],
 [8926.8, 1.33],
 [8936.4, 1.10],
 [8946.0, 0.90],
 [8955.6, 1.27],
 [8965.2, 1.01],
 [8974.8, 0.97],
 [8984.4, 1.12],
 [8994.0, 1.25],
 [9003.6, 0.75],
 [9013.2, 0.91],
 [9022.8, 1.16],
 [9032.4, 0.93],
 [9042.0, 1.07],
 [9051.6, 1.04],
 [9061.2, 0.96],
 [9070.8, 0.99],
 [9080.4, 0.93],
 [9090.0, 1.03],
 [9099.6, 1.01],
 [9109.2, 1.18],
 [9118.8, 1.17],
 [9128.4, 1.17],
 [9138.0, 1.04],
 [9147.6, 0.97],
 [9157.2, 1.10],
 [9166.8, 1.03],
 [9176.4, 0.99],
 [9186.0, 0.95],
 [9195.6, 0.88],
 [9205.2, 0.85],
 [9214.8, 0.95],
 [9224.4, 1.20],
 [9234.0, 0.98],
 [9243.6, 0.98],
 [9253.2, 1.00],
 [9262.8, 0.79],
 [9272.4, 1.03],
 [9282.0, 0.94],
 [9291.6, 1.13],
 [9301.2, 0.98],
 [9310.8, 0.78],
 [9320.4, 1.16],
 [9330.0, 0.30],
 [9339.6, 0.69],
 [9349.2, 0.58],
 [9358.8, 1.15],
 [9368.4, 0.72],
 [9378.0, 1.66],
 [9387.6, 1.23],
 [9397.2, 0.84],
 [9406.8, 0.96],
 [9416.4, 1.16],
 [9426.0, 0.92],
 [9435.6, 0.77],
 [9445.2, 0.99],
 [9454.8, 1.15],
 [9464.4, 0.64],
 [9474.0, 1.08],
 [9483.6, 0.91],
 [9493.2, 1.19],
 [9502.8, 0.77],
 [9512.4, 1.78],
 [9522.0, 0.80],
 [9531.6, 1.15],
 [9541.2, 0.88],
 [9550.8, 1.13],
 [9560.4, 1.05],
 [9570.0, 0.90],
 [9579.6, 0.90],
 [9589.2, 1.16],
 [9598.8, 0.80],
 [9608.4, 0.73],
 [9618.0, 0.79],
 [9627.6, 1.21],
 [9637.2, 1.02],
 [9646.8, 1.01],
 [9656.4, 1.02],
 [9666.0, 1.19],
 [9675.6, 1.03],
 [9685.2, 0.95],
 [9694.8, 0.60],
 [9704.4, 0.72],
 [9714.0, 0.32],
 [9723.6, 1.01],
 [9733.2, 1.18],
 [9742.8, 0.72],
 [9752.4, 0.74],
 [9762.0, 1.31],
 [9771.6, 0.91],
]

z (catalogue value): 0.509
